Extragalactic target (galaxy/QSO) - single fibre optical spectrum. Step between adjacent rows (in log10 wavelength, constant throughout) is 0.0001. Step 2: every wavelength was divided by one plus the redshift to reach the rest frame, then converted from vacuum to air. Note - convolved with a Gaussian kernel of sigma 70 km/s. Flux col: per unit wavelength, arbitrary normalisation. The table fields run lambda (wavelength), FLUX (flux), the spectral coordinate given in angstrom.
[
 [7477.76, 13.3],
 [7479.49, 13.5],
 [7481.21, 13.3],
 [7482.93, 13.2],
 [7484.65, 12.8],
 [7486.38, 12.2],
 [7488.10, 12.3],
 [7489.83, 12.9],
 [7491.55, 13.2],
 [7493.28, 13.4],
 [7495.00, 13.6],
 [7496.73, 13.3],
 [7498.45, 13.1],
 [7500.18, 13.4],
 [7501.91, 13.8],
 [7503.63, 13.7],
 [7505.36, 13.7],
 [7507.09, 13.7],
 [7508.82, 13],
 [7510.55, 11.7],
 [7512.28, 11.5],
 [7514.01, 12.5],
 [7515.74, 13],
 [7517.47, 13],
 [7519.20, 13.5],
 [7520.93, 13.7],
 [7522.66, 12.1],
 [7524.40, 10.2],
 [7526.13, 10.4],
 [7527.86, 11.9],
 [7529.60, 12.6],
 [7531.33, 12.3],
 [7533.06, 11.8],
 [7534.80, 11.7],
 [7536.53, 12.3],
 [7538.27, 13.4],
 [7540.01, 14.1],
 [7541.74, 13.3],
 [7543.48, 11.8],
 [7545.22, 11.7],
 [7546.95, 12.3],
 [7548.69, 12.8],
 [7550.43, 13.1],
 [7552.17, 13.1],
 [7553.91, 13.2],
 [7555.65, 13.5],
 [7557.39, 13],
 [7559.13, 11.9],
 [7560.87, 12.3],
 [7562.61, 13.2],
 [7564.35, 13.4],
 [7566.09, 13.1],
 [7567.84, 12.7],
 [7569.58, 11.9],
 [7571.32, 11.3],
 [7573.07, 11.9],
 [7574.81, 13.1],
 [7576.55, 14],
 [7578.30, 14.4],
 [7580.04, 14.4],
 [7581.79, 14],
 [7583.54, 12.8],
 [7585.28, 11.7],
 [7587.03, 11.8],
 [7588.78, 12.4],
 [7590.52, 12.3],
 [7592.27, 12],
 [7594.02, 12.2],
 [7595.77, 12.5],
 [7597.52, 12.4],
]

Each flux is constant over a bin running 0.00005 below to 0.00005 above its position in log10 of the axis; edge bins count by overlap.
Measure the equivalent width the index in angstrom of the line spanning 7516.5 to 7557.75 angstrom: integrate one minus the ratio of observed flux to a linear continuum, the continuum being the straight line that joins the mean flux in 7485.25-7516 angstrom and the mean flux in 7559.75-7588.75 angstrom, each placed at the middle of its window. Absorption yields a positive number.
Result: 1.26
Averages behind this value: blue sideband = 13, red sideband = 12.9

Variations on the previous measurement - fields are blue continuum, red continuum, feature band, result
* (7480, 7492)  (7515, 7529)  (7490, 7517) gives -1.2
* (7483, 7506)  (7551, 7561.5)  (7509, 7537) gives 1.9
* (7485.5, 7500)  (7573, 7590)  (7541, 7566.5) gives 0.6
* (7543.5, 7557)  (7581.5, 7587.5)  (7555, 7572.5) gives 0.1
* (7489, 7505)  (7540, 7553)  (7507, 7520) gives 0.5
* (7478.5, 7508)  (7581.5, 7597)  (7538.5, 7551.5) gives 0.0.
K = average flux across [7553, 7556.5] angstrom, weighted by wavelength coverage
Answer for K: 13.3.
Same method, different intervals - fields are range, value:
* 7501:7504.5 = 13.8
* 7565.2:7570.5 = 12.6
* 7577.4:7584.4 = 13.9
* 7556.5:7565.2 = 12.8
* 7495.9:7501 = 13.3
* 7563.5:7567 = 13.2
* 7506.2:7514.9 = 12.5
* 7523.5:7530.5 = 11.3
